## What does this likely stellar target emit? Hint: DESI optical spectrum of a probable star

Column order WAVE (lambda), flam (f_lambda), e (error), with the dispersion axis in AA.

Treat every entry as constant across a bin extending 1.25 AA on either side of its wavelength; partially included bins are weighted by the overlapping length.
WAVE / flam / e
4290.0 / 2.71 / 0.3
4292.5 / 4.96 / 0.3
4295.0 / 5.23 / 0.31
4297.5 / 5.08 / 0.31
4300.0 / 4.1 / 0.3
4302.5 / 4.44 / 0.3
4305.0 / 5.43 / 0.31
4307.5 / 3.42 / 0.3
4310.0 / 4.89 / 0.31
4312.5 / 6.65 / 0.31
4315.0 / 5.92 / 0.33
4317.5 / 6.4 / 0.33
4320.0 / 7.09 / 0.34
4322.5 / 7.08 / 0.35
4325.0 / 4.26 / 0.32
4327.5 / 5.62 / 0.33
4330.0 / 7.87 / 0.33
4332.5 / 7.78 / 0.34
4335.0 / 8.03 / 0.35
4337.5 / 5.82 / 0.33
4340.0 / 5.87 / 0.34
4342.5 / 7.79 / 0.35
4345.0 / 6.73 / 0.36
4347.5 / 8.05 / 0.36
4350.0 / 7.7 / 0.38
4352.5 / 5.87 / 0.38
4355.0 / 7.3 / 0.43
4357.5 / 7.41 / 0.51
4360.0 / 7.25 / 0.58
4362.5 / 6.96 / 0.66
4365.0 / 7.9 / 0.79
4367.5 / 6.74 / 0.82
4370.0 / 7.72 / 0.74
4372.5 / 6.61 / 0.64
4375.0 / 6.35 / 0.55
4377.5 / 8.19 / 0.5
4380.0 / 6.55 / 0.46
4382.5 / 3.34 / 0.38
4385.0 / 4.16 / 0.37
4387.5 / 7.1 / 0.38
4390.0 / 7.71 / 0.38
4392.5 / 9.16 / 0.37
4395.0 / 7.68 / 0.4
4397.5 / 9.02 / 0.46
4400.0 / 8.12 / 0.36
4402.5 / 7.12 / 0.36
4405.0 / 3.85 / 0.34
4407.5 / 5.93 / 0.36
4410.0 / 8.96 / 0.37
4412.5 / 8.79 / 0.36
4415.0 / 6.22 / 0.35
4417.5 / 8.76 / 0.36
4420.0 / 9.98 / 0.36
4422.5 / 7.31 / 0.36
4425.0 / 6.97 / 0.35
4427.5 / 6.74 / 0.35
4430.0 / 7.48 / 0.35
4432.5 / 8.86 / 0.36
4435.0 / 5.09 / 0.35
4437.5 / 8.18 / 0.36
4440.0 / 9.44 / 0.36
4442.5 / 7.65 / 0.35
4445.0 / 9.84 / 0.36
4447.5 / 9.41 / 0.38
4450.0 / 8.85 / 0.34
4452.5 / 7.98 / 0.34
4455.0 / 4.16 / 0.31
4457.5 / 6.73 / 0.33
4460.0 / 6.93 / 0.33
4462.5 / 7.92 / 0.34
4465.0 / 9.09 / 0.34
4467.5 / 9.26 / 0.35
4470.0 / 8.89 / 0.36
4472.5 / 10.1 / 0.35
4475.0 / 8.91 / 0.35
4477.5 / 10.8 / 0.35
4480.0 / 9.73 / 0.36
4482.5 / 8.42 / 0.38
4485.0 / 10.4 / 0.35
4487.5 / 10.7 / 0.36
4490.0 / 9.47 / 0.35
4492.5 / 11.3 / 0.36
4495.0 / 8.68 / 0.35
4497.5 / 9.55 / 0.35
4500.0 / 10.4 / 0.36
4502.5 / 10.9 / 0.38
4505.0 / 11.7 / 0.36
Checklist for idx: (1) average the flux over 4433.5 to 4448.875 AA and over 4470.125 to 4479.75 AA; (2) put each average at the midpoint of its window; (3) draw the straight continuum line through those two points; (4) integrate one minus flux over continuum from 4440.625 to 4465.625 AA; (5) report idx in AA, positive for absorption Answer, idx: 2.61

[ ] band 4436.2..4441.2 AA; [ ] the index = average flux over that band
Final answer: 8.77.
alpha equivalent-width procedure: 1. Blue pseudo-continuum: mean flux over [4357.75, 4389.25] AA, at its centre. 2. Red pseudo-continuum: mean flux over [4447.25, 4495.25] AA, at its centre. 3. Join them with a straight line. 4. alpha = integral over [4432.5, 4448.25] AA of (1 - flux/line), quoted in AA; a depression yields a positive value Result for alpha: -0.2 AA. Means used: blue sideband 6.62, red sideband 8.88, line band 8.28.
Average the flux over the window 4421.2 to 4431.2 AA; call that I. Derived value 7.14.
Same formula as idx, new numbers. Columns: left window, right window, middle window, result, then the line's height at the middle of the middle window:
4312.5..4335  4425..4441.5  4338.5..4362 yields -0.9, 6.83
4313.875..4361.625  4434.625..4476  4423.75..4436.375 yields 1.4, 7.91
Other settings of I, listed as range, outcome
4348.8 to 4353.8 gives 6.78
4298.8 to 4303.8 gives 4.28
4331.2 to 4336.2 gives 7.9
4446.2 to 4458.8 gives 7.43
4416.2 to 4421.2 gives 9.33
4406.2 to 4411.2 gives 7.39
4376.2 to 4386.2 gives 5.57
